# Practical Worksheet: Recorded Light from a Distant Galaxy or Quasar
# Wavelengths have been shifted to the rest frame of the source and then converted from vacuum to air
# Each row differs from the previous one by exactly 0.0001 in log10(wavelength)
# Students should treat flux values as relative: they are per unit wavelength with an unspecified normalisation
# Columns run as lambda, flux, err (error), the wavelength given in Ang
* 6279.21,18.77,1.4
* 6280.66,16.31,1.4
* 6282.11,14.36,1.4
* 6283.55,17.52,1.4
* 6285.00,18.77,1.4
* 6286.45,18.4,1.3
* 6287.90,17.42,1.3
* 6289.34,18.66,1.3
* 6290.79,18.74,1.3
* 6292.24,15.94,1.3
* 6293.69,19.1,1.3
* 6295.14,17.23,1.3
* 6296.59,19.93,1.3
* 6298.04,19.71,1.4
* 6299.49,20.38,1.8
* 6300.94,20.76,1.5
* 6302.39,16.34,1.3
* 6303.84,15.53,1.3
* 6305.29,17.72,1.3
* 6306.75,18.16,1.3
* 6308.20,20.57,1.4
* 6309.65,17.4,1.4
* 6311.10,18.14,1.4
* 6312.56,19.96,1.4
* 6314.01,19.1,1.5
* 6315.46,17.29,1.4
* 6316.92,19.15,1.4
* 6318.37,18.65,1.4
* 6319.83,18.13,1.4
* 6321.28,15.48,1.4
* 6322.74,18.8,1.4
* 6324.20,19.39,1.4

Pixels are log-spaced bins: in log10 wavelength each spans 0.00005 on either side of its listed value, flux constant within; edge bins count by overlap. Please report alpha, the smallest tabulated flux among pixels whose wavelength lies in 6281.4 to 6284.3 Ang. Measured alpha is 14.36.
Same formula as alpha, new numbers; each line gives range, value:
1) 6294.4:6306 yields 15.53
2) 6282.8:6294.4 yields 15.94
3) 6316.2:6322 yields 15.48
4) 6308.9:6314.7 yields 17.4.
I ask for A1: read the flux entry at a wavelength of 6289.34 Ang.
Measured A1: 18.66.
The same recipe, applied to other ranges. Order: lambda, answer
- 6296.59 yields 19.93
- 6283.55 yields 17.52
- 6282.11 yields 14.36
